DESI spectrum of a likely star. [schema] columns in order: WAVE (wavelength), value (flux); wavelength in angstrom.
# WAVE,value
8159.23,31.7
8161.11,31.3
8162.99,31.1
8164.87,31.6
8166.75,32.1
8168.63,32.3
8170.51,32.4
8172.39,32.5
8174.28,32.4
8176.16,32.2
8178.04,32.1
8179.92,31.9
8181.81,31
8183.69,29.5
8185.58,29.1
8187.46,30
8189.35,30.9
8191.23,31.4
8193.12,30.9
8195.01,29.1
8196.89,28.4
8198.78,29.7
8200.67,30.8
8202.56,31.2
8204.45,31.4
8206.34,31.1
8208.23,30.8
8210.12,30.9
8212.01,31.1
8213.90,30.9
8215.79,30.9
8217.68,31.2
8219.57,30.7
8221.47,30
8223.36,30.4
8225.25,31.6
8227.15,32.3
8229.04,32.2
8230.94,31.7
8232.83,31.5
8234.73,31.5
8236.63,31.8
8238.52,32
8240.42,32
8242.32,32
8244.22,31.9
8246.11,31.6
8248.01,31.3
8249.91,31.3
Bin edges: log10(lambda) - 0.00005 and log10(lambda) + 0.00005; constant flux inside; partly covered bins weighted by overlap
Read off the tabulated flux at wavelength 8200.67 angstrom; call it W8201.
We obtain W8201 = 30.8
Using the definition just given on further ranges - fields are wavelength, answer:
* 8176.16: 32.2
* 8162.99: 31.1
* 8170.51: 32.4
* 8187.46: 30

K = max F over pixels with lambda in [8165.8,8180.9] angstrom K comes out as 32.5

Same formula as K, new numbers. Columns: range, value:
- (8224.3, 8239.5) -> 32.3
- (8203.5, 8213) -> 31.4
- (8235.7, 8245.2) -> 32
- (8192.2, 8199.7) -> 30.9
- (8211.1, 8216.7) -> 31.1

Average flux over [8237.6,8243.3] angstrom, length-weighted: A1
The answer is 32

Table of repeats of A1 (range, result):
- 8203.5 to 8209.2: 31.1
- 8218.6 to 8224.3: 30.4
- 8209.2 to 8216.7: 31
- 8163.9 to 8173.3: 32.2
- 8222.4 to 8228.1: 31.5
